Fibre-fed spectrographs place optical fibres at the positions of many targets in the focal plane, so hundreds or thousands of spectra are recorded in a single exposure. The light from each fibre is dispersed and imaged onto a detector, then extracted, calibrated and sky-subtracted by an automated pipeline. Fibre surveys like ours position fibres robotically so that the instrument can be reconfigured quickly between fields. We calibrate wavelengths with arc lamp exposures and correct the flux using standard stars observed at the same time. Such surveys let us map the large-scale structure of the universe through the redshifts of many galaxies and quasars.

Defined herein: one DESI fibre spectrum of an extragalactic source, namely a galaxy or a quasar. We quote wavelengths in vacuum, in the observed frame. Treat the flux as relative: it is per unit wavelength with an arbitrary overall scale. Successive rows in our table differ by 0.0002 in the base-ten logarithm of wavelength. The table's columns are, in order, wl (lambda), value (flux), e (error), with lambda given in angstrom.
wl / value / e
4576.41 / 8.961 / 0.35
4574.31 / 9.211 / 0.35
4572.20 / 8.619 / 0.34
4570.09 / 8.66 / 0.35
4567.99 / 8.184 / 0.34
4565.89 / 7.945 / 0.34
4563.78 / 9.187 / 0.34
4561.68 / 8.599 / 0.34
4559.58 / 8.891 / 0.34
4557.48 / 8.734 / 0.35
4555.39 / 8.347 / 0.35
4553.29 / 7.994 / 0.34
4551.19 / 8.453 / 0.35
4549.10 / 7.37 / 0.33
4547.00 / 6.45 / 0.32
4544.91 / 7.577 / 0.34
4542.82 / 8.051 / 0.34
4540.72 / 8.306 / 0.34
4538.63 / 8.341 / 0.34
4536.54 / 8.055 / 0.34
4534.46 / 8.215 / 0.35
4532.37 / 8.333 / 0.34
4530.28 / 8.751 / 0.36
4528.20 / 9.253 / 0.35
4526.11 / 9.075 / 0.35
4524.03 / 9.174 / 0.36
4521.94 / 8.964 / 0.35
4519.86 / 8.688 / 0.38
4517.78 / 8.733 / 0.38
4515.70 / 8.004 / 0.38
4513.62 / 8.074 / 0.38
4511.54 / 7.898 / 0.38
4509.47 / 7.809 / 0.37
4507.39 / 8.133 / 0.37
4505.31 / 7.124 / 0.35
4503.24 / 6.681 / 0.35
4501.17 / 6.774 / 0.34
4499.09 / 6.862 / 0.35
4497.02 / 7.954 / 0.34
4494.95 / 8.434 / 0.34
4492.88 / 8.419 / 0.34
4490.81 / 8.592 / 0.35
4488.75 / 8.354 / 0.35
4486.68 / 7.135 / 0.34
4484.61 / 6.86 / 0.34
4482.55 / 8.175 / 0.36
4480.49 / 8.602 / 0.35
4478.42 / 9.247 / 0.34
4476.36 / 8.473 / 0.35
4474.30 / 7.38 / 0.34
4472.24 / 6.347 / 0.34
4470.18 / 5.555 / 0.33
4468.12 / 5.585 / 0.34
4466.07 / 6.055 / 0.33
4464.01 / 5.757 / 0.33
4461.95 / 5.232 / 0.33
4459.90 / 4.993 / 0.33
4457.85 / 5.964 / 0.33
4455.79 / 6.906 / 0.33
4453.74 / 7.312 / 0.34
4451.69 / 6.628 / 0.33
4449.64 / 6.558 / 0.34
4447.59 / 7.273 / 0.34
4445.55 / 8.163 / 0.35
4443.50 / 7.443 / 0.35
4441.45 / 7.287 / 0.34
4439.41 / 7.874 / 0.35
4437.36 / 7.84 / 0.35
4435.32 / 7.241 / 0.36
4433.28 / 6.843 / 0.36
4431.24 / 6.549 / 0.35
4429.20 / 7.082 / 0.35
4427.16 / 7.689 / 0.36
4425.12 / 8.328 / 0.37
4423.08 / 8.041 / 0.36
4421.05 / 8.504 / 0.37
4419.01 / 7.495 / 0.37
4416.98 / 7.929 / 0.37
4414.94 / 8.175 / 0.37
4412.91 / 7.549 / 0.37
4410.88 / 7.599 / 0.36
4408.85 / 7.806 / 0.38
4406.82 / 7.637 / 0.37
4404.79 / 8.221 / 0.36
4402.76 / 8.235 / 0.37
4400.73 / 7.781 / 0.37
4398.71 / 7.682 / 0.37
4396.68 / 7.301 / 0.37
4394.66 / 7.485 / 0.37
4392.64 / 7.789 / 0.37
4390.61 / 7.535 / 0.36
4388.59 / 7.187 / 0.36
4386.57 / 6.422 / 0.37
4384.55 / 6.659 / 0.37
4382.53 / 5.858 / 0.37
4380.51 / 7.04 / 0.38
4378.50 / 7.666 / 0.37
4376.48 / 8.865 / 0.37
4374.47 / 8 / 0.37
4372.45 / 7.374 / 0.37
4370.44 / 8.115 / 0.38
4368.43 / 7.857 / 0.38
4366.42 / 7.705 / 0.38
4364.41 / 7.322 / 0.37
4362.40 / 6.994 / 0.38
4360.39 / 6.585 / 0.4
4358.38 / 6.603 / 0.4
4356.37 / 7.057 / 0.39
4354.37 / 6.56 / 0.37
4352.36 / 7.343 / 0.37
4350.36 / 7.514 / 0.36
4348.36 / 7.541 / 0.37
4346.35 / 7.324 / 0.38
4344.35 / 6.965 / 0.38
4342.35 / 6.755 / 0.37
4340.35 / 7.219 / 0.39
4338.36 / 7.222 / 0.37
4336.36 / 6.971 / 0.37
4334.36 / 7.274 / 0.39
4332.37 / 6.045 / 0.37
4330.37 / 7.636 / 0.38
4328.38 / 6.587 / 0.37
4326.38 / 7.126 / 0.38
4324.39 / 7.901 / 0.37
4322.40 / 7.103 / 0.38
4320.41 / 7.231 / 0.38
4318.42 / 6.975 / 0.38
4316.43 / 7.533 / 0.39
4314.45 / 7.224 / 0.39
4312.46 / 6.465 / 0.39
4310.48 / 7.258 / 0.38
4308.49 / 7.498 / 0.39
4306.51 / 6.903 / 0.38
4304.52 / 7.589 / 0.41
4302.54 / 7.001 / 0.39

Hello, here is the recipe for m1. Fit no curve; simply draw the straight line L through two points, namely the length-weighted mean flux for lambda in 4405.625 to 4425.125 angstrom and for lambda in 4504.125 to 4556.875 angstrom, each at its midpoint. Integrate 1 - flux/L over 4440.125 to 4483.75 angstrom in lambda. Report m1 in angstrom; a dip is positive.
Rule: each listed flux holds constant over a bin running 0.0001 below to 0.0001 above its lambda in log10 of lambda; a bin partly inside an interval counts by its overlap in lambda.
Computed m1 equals 6.04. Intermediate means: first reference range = 7.89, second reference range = 8.21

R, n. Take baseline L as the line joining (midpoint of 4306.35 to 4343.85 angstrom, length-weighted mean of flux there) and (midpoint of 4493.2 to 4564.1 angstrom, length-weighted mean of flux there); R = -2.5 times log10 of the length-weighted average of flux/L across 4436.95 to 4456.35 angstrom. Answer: 0.06 mag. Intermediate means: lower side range 7.11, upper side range 8.15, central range 7.32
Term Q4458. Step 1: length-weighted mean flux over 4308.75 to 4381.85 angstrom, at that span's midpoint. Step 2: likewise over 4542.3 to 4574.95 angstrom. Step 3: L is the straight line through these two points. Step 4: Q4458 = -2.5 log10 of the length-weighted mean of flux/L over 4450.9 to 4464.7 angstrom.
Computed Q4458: 0.26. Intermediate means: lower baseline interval 7.25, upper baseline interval 8.26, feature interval 6.11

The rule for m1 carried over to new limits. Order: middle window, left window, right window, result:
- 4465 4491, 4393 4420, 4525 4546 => 2.4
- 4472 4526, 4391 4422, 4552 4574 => 1.6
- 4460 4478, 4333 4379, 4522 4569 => 3.6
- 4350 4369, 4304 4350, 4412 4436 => 0.5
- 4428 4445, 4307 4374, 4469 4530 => 0.8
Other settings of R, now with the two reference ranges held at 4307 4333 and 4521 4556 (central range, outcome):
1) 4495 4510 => 0.10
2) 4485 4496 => -0.01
